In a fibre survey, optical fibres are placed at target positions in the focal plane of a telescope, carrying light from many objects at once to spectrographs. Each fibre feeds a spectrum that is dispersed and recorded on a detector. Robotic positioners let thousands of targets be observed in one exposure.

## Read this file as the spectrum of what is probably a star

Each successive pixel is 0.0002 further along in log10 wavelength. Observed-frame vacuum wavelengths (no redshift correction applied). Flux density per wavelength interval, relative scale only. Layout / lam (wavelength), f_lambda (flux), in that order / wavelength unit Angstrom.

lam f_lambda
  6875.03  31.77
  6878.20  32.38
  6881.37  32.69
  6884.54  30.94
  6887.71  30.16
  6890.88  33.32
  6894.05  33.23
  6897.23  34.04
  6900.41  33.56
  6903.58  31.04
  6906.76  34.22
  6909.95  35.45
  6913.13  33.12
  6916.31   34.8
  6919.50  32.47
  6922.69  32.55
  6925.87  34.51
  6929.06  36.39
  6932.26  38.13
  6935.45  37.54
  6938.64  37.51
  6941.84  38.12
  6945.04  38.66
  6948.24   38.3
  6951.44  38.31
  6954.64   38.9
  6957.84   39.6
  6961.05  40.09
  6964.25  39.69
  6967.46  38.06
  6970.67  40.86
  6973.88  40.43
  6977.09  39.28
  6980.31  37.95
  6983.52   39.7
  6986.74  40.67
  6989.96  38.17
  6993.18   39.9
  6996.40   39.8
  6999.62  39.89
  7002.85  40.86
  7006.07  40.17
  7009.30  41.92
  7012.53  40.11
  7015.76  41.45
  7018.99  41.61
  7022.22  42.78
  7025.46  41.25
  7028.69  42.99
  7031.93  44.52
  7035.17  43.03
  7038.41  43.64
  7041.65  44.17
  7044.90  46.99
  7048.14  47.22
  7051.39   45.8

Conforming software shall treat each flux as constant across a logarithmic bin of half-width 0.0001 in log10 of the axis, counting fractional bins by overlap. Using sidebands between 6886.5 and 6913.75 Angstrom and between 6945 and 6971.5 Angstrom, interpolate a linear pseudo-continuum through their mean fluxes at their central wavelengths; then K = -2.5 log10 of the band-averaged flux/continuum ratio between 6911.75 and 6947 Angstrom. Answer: 0.011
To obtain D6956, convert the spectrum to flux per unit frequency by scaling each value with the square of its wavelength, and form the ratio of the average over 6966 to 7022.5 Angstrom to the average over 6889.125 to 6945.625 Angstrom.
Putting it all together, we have 1.2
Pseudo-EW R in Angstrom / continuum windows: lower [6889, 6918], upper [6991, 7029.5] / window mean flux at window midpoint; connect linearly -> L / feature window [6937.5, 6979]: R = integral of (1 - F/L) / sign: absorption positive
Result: -1.9 Angstrom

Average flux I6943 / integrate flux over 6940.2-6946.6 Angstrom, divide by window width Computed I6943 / 38.3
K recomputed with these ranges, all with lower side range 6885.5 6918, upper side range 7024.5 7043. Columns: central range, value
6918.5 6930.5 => 0.030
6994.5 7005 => 0.015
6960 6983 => -0.025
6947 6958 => -0.045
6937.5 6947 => -0.051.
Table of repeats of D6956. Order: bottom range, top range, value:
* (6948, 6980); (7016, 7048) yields 1.13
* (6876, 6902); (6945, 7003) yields 1.24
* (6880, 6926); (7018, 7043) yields 1.35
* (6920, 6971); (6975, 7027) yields 1.09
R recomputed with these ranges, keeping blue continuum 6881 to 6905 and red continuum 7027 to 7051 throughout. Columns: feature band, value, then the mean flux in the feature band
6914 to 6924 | 0.37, 33.3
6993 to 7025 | 0.96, 40.9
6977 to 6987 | 0.16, 39.2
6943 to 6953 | -0.38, 38.4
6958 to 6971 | -0.39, 39.5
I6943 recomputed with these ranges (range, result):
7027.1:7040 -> 43.5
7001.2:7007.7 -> 40.5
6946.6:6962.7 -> 39.1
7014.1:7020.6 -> 41.5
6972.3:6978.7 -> 39.8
